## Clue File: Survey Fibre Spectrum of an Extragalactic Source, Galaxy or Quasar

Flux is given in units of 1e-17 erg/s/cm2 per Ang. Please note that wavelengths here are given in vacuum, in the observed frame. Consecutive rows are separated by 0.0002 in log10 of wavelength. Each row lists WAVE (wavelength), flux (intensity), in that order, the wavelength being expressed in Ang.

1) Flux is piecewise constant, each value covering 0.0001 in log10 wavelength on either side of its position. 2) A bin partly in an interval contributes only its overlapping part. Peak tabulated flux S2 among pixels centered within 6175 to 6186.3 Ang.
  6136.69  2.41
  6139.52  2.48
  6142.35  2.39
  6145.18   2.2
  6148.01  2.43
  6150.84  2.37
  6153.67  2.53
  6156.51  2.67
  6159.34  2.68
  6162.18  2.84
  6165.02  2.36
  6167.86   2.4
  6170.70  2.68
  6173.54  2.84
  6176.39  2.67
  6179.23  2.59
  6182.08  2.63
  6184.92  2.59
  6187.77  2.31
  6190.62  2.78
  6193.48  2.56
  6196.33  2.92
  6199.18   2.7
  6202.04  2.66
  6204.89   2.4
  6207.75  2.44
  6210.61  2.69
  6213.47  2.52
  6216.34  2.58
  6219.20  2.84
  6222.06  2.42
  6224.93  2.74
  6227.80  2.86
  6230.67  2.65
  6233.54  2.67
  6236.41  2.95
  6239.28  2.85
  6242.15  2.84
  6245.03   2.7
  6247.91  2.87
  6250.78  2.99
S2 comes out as 2.67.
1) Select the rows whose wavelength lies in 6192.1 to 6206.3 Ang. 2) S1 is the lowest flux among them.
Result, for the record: 2.4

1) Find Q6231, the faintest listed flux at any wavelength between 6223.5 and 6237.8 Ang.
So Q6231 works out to 2.65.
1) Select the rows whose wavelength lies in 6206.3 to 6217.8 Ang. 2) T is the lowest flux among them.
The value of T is 2.44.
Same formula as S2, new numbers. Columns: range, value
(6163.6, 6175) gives 2.84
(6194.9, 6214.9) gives 2.92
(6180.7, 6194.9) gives 2.78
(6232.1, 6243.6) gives 2.95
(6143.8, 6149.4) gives 2.43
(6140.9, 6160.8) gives 2.68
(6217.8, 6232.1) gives 2.86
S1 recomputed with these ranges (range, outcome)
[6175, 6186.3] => 2.59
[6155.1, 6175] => 2.36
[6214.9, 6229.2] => 2.42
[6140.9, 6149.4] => 2.2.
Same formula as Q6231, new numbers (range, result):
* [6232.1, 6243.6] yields 2.67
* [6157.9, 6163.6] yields 2.68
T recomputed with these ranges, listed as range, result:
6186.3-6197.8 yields 2.31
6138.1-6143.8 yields 2.39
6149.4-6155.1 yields 2.37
